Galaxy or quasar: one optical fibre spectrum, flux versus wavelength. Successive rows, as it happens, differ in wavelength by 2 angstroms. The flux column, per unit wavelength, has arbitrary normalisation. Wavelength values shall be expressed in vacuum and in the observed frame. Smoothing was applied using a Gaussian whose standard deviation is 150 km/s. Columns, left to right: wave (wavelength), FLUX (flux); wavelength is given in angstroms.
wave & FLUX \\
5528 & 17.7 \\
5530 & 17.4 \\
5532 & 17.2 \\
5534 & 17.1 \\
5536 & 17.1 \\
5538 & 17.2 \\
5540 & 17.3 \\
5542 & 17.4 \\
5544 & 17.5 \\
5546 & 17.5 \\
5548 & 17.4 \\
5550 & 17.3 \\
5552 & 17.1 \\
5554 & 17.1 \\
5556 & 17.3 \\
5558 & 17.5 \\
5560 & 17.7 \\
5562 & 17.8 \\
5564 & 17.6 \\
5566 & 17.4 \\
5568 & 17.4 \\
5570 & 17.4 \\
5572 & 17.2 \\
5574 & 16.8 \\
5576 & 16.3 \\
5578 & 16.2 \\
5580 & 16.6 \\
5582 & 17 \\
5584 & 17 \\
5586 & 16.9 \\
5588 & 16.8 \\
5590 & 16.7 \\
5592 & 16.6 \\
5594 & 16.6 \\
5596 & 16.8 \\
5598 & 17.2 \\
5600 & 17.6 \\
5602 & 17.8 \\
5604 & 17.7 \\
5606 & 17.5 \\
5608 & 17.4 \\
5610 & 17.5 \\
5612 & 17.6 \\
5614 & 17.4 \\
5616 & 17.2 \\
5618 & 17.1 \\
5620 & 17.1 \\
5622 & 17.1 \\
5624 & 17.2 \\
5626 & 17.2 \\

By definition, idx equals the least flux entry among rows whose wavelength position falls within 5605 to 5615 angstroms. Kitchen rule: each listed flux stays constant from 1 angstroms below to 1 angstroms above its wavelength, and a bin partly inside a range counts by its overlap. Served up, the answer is 17.4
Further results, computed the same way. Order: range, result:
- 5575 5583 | 16.2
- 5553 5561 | 17.1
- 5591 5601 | 16.6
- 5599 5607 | 17.5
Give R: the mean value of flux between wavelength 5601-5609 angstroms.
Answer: 17.6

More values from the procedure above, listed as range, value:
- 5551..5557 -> 17.2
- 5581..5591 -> 16.9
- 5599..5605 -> 17.7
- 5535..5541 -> 17.2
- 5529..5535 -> 17.2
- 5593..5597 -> 16.7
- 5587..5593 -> 16.7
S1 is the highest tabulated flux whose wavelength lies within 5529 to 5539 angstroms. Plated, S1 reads 17.4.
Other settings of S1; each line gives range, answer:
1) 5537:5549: 17.5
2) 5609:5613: 17.6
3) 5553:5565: 17.8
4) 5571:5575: 17.2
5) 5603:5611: 17.7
